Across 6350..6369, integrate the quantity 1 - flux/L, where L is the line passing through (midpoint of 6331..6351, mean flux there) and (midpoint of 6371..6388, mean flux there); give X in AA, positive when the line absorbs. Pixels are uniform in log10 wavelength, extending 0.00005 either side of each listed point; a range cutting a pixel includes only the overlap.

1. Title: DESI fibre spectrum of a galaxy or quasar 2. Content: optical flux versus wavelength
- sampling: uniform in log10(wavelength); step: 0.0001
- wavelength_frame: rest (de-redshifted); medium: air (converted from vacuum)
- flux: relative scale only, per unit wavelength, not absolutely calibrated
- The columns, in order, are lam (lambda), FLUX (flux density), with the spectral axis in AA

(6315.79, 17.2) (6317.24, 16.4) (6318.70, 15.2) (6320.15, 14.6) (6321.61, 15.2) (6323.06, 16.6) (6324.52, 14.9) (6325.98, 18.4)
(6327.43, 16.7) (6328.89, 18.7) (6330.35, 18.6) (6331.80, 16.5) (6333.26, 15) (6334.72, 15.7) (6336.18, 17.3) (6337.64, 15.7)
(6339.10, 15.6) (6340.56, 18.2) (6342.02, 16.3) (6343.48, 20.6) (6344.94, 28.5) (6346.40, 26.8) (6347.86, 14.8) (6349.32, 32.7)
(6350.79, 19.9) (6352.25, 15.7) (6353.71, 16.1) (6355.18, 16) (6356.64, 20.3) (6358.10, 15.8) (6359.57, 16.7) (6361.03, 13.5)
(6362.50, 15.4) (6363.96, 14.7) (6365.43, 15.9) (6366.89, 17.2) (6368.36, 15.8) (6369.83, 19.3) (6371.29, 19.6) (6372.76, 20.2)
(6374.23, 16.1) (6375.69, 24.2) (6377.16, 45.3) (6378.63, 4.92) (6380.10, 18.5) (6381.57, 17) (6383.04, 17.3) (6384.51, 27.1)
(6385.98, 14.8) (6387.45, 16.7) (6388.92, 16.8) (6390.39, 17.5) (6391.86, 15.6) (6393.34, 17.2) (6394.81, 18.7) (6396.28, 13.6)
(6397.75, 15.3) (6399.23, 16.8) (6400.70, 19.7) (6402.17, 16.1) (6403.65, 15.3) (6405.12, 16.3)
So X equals 3.27 AA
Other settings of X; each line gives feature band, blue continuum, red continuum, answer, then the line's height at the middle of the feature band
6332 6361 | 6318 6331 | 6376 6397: -2.23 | 17.3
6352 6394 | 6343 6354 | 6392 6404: 2.72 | 19.4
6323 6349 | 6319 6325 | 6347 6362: -2.69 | 16.6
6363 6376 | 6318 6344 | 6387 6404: -0.96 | 16.6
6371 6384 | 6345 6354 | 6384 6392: -0.97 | 19.1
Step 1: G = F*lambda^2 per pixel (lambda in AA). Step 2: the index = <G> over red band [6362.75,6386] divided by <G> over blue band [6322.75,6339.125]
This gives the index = 1.17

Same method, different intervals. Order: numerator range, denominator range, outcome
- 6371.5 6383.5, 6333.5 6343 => 1.26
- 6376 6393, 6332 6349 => 1.04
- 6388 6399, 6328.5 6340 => 1.01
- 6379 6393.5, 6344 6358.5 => 0.85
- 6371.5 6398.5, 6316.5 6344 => 1.15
